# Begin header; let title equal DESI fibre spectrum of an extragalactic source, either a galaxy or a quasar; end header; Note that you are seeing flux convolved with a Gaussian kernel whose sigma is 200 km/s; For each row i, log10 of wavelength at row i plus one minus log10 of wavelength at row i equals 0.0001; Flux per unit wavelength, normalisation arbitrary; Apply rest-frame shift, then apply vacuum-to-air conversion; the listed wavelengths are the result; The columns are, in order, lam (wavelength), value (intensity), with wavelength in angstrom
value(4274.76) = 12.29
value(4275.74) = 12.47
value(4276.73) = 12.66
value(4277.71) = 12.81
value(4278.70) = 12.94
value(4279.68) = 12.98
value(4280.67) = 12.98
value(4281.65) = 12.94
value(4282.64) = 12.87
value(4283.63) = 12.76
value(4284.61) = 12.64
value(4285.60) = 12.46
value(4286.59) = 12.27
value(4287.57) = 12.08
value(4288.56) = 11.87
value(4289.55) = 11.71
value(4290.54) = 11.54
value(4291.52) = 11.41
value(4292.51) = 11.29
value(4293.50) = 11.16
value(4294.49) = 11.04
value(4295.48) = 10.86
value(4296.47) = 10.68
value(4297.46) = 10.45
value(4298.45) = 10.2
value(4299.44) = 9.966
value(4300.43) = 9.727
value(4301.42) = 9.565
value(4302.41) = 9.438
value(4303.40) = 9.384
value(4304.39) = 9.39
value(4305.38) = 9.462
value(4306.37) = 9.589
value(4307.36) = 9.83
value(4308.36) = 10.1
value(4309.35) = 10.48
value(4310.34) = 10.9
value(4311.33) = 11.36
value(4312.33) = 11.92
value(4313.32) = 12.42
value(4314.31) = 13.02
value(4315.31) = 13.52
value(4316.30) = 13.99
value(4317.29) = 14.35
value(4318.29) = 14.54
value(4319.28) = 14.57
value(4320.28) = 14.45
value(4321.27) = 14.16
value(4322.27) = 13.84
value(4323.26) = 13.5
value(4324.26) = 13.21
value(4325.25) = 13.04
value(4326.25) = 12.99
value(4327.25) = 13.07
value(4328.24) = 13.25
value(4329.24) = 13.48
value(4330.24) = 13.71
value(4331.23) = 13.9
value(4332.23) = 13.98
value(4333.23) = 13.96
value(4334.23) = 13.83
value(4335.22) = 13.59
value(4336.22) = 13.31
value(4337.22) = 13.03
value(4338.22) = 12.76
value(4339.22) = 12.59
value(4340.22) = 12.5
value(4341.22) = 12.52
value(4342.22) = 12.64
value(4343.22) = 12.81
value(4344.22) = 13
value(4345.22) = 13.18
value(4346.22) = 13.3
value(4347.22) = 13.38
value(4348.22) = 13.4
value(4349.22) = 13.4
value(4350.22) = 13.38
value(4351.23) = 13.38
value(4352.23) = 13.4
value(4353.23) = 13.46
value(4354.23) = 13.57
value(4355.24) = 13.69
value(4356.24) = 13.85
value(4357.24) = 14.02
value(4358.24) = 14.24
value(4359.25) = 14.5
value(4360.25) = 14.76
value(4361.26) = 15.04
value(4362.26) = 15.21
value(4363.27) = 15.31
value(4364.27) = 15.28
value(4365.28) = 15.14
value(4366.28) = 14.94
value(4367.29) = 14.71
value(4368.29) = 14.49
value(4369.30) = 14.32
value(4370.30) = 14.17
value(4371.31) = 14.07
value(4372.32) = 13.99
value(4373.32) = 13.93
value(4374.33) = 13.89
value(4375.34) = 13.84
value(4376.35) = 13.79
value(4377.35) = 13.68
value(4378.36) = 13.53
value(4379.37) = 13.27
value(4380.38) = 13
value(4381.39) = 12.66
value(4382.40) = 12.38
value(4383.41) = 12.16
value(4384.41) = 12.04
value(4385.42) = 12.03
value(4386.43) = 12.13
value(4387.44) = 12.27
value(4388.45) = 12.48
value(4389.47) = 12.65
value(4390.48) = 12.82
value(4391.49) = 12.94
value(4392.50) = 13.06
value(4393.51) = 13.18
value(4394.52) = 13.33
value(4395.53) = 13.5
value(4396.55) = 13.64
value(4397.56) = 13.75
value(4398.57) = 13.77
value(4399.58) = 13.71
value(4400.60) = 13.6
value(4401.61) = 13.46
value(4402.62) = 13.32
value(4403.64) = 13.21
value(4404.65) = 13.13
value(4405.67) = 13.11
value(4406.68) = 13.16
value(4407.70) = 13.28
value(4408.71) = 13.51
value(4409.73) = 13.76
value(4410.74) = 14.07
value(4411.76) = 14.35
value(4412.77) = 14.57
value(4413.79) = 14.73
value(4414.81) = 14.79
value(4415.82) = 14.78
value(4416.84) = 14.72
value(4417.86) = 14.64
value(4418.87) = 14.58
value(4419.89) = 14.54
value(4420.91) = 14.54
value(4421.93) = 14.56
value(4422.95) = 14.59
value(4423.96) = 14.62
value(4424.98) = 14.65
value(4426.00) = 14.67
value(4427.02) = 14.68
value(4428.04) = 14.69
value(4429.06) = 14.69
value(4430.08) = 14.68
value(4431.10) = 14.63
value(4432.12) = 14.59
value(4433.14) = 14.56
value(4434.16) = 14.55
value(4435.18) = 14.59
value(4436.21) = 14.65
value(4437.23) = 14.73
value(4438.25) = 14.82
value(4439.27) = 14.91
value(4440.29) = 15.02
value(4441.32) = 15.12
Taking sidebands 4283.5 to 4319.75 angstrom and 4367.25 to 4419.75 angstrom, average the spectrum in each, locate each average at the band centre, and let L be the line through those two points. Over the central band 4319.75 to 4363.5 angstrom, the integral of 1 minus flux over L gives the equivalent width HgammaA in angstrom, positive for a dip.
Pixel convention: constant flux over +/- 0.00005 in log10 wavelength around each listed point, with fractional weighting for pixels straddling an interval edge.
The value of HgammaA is -4.43 angstrom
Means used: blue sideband 11.4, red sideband 13.5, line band 13.6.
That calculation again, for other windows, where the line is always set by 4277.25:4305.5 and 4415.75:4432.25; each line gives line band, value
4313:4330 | -2.14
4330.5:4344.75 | -0.78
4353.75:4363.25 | -0.99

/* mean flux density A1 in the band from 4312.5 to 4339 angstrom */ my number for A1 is 13.6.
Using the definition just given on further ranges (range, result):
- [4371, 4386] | 13.2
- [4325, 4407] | 13.5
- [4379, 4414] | 13.2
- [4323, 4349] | 13.2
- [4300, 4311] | 9.84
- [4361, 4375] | 14.6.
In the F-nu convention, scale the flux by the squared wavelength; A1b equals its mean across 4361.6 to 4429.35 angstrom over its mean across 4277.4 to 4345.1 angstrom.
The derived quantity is 1.17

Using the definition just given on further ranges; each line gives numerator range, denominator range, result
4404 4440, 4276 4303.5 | 1.32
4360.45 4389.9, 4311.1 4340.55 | 1.04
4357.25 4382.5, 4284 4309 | 1.37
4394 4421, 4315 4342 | 1.07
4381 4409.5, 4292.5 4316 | 1.27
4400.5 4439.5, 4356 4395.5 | 1.07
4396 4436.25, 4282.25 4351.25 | 1.21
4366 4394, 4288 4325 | 1.18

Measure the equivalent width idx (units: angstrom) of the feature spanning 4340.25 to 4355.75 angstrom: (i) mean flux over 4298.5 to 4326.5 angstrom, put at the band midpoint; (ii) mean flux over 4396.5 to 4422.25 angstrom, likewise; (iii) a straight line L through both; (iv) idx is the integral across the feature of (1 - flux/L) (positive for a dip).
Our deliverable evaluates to -0.71 angstrom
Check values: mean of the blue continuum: 11.9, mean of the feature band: 13.2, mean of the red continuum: 14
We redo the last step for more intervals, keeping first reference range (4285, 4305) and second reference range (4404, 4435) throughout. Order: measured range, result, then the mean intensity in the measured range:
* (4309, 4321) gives -1.7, 13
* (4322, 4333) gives -1.6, 13.5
